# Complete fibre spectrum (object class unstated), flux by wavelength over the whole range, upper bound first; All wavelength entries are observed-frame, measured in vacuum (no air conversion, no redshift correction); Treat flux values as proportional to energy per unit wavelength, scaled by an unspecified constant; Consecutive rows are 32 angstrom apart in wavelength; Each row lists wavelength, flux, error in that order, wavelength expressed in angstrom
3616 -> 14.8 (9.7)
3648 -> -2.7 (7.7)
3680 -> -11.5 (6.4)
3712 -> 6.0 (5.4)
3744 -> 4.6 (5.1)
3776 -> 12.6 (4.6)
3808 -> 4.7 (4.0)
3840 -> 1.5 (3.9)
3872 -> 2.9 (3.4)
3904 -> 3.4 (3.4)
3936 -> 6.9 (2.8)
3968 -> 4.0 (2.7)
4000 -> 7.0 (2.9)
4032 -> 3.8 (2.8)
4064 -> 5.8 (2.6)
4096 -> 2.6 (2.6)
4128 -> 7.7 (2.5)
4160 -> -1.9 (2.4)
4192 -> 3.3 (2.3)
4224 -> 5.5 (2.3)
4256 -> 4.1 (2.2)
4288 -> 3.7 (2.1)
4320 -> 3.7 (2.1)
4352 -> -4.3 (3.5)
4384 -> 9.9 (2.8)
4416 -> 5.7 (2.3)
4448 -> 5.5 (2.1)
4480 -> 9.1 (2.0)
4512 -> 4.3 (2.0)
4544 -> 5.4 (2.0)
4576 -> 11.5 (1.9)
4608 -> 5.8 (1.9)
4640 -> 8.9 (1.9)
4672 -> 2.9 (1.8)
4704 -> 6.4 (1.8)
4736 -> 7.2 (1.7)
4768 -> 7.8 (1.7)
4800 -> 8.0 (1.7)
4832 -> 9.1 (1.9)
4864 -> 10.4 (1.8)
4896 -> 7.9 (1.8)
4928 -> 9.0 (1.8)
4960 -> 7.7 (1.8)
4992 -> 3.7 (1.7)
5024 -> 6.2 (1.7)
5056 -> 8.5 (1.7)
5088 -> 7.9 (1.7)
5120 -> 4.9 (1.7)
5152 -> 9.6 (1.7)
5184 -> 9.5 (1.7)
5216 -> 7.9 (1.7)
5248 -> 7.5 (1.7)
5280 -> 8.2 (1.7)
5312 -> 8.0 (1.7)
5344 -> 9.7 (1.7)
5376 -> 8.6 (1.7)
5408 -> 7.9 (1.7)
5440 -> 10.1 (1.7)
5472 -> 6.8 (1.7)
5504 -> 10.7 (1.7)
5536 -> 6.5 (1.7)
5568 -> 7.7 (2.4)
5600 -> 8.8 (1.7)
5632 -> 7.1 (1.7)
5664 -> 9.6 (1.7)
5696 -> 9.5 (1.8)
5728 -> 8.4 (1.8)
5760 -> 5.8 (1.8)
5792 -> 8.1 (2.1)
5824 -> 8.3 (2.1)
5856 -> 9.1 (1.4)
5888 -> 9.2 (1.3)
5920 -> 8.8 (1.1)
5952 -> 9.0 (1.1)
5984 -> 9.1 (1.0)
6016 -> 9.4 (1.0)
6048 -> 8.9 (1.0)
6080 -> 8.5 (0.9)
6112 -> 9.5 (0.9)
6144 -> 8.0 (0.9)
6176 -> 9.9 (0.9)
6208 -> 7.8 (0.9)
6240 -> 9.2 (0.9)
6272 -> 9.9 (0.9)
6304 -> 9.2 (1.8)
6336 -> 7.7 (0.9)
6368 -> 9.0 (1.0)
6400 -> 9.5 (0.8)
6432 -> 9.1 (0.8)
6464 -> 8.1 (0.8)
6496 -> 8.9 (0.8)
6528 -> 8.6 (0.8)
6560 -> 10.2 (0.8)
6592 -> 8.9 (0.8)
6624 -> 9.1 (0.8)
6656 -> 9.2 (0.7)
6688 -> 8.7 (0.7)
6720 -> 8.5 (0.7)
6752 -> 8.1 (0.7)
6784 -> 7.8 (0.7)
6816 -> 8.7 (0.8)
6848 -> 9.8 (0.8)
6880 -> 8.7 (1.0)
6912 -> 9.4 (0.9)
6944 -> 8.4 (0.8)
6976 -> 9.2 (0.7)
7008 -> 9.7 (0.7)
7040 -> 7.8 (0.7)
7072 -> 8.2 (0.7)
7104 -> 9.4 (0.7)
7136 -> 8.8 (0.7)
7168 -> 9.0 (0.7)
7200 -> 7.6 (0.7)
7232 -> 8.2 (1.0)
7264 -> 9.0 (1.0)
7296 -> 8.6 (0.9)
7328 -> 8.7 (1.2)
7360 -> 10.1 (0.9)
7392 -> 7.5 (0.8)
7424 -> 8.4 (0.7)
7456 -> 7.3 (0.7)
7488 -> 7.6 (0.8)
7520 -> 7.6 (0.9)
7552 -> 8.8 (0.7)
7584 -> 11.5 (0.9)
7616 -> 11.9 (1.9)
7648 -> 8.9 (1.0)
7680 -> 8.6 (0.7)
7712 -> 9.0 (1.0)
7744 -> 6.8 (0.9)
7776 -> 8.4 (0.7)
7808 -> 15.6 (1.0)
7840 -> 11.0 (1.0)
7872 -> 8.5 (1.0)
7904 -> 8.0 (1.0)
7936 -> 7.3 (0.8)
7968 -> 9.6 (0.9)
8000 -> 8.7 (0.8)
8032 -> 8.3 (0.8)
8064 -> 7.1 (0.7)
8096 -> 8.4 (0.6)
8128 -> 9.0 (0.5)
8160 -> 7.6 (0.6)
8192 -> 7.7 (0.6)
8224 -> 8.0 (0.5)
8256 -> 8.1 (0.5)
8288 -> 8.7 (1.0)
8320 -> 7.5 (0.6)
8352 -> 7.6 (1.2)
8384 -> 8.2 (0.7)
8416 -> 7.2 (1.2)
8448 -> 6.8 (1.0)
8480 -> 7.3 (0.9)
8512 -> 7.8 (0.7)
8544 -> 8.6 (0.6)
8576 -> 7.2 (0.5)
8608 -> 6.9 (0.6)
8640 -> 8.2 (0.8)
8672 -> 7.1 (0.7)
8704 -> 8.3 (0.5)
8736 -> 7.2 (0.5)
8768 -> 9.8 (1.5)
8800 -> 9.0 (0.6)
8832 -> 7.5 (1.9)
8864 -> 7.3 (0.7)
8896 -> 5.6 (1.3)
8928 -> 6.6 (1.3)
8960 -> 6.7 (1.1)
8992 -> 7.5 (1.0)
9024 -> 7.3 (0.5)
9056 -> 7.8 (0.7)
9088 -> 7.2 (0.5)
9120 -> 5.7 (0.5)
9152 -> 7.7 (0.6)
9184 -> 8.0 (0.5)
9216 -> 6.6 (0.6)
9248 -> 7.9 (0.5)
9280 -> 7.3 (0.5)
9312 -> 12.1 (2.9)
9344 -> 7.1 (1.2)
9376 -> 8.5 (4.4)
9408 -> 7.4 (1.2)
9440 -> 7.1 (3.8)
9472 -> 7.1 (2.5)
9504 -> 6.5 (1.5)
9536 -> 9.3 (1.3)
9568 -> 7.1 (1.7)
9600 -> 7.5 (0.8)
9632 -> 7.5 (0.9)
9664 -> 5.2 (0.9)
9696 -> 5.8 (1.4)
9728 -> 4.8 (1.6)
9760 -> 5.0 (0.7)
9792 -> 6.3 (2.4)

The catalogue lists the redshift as 0.188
